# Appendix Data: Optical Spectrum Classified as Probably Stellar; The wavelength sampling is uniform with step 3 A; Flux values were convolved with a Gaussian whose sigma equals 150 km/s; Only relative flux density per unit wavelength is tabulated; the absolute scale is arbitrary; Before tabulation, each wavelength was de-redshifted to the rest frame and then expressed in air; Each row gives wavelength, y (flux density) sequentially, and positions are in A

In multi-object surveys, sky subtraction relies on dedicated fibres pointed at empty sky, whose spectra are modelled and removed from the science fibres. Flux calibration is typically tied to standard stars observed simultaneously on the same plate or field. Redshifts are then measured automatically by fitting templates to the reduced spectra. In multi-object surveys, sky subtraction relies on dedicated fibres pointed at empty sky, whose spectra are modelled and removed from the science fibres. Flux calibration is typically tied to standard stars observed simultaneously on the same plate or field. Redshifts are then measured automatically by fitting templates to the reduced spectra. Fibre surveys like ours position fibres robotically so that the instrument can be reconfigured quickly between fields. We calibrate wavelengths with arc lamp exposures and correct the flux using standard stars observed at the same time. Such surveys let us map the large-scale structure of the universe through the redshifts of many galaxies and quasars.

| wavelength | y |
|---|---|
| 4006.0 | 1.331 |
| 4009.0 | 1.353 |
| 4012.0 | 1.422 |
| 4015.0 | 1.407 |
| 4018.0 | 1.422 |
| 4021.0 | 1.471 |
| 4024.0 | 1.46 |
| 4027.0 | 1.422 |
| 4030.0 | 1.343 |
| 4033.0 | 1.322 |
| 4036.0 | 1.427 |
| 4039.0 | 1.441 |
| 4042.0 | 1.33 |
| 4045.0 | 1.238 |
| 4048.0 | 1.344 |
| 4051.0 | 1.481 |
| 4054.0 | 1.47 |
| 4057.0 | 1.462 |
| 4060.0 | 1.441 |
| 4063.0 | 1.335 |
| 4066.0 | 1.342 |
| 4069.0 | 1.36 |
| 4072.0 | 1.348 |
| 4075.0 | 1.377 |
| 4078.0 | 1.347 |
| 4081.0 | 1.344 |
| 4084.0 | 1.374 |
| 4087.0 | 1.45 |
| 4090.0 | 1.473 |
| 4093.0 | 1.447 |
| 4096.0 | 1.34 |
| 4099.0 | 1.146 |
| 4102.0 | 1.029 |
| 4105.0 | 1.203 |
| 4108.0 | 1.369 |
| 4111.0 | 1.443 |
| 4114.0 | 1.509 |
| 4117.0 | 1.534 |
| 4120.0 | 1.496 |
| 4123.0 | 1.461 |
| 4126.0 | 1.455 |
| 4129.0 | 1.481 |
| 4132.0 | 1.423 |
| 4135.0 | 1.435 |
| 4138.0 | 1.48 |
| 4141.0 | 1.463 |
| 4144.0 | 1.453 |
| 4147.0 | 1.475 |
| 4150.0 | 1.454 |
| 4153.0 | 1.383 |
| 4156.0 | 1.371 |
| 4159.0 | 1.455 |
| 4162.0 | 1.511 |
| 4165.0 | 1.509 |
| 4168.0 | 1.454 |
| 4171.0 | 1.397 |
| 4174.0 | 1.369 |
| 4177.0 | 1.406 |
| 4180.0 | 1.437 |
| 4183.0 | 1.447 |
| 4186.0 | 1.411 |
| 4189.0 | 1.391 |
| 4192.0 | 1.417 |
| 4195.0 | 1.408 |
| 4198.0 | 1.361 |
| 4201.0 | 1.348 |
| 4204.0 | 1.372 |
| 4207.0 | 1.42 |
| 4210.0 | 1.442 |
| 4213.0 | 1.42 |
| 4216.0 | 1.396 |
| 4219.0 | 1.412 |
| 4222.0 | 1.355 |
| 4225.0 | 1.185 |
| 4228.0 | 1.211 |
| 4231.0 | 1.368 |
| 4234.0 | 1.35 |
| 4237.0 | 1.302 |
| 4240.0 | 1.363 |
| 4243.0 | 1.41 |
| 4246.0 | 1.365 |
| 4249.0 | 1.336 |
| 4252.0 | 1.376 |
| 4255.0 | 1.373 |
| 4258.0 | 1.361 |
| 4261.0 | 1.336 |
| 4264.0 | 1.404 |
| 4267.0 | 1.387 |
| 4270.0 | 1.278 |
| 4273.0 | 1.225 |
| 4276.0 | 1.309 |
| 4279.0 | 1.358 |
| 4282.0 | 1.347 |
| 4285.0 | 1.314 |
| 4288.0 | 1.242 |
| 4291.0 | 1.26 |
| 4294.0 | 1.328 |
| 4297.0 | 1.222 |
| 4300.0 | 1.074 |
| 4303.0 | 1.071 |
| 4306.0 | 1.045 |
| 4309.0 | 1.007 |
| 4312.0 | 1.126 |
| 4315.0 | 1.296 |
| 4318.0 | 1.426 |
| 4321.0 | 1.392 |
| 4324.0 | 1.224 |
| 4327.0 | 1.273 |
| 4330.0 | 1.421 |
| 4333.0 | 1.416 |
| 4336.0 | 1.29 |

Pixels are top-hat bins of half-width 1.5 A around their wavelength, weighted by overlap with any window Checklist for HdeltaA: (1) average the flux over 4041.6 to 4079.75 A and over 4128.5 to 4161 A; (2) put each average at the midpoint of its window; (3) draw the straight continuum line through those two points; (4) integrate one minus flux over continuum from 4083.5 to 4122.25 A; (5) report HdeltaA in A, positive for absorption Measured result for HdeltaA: 1.0 A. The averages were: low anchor 1.38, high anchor 1.44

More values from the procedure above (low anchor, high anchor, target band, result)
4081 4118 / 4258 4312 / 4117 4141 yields -2.3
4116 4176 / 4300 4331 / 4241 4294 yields -2.1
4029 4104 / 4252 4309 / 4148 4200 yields -4.3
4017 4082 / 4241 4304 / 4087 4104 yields 0.9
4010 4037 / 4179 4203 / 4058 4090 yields 0.7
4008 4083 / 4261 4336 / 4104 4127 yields -1.4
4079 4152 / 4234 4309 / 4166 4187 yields -0.9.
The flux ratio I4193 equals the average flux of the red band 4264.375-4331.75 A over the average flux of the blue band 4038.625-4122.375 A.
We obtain 0.9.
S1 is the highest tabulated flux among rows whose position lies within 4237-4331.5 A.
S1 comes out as 1.426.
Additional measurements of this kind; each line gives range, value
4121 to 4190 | 1.511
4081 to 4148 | 1.534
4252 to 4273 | 1.404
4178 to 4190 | 1.447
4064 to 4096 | 1.473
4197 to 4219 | 1.442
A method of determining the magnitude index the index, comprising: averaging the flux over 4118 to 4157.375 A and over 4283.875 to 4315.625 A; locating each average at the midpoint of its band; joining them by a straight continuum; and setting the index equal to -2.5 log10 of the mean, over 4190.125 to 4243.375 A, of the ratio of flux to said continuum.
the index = -0.04 mag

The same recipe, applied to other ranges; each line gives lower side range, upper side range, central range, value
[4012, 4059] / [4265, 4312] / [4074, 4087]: 0.00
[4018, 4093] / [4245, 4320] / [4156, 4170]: -0.10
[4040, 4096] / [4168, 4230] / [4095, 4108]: 0.16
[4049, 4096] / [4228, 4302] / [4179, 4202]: -0.04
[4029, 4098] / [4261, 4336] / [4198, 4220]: -0.07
